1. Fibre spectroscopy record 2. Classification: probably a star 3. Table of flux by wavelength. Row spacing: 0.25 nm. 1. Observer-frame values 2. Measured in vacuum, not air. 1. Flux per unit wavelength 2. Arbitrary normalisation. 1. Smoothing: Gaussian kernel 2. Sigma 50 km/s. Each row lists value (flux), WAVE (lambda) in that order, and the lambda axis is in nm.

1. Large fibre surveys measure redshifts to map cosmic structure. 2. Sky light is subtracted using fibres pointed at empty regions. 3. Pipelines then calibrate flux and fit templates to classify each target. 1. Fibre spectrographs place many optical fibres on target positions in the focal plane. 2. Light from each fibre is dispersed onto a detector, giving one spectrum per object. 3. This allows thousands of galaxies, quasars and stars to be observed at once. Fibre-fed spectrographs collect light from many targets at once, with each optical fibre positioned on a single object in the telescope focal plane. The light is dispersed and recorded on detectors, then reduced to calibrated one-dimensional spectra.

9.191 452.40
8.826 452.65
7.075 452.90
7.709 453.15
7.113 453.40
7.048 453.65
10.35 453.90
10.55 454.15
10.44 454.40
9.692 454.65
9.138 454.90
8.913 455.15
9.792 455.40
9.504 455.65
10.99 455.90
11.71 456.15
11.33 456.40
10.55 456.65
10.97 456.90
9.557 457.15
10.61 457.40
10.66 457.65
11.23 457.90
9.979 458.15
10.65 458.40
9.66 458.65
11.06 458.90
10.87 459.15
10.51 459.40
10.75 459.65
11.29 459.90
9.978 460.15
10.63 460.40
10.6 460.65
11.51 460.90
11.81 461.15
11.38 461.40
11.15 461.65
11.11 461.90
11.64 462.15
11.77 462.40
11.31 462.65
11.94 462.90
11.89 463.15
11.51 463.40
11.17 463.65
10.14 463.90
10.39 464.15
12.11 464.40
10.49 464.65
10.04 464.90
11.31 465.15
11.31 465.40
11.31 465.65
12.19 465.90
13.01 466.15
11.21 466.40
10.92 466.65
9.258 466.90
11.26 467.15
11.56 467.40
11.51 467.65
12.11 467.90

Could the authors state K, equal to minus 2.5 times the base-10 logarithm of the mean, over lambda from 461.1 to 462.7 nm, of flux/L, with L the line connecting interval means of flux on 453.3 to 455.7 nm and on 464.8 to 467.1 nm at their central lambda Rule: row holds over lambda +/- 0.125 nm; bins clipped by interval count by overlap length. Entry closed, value -0.09 mag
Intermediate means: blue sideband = 9.27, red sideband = 11.2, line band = 11.4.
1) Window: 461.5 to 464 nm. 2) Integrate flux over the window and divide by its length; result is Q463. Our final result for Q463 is 11.4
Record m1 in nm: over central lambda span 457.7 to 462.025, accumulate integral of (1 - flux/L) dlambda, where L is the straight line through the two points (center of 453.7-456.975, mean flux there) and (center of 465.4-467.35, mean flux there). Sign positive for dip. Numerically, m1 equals -0.06 nm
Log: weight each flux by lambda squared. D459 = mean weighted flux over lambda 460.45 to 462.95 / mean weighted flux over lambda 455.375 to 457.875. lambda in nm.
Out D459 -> 1.10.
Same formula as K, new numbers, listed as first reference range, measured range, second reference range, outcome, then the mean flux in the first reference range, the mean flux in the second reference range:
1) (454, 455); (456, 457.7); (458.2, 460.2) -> -0.05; 9.99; 10.6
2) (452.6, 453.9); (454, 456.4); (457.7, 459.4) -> -0.16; 7.75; 10.6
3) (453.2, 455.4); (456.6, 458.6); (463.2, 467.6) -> -0.08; 9.14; 11.1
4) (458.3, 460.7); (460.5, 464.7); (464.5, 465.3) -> -0.06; 10.6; 10.7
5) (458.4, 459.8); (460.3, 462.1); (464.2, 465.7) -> -0.04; 10.6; 11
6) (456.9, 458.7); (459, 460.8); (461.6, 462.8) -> 0.02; 10.4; 11.4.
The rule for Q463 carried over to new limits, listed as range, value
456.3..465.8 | 11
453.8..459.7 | 10.4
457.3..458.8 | 10.5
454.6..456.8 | 10.2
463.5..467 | 11.1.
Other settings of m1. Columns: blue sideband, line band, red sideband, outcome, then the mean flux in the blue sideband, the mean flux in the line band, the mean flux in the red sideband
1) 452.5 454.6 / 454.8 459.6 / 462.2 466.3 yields -0.410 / 8.68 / 10.4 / 11.4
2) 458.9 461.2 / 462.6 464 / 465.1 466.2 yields 0.005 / 10.9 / 11.3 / 11.8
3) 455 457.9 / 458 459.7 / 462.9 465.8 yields 0.024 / 10.4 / 10.5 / 11.1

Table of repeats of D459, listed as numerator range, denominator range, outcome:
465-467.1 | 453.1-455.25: 1.32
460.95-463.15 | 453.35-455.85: 1.27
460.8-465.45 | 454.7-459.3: 1.11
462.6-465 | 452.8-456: 1.27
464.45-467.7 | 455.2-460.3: 1.10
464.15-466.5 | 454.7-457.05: 1.15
